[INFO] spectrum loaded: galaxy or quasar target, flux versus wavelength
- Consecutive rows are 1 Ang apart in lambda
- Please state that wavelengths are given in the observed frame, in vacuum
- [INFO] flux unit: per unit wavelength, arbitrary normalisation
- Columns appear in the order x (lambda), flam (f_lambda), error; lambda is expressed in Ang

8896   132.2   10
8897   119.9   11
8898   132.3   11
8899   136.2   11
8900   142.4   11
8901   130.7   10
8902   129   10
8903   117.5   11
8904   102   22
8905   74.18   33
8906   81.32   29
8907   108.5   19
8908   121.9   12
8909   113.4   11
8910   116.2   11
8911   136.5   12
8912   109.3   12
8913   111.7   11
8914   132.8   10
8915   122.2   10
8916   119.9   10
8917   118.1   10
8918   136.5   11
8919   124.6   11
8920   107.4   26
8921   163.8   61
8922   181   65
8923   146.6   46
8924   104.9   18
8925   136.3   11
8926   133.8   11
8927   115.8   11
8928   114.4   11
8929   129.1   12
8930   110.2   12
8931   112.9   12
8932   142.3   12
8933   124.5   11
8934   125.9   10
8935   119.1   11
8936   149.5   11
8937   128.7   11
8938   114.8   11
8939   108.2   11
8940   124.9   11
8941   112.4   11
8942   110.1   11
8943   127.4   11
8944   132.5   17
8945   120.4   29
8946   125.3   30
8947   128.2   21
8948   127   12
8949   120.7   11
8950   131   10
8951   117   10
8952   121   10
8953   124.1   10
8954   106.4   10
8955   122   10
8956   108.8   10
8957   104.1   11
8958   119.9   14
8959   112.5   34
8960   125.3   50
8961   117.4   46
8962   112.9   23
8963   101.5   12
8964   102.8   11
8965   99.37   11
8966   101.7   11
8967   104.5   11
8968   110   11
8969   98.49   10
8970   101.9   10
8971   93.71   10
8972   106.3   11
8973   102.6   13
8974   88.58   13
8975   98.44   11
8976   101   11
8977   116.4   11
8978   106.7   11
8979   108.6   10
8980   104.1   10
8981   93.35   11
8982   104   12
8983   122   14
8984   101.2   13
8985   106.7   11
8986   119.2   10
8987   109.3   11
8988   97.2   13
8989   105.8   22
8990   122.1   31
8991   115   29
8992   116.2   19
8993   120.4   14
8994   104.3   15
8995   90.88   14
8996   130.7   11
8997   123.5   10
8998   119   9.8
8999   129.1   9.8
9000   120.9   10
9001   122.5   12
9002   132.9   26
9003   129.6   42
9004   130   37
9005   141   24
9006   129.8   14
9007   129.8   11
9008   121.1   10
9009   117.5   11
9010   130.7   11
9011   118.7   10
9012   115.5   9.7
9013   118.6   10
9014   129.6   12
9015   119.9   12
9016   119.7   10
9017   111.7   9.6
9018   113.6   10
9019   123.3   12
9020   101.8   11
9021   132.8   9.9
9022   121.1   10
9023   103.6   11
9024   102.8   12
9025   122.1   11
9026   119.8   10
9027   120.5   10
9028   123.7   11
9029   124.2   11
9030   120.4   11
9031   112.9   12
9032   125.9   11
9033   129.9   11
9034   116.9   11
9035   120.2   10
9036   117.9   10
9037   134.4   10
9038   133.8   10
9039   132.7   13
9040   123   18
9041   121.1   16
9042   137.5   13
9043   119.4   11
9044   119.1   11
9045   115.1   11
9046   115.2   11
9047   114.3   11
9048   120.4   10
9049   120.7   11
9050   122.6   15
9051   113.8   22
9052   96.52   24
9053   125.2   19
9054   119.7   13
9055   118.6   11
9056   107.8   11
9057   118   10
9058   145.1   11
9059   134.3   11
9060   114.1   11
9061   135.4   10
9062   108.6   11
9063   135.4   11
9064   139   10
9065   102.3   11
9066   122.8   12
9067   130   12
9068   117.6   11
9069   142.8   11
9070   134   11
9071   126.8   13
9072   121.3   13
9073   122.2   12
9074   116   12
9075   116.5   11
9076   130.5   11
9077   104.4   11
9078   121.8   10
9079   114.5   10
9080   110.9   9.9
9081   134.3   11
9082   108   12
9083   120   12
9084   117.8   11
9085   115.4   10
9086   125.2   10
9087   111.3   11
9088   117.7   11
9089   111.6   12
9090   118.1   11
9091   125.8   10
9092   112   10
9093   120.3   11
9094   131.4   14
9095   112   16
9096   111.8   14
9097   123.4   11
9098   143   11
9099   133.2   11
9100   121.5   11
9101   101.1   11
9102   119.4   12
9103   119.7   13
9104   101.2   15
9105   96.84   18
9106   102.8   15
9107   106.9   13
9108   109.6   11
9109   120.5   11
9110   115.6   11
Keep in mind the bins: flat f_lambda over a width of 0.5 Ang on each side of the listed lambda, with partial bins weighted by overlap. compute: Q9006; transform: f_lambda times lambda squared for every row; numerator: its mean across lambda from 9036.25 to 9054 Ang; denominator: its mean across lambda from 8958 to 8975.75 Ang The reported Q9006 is 1.2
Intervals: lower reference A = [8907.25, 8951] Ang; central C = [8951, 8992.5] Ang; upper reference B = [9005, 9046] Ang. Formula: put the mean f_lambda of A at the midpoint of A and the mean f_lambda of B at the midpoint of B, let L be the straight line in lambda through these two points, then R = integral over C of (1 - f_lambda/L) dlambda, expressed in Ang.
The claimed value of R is 5.1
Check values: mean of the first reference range 125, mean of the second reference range 121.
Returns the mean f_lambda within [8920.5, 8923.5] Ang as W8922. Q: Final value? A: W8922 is 164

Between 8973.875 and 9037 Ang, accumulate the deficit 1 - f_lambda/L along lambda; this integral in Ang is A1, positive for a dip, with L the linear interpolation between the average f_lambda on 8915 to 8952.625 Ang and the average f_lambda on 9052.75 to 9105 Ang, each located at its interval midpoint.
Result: 3.3 Ang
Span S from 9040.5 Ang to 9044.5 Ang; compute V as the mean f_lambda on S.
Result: 124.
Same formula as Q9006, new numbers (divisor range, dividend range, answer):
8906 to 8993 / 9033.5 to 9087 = 1.07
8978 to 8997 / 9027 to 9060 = 1.12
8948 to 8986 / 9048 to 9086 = 1.14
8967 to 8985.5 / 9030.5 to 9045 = 1.22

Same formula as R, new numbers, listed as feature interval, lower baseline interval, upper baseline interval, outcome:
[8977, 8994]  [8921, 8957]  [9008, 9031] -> 1.6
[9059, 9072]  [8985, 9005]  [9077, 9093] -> -0.9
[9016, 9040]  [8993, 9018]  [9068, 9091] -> 0.2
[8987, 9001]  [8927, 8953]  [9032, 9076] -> 0.9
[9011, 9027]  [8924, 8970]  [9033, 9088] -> 0.4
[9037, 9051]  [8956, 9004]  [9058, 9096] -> -0.6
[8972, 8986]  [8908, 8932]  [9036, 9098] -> 2.2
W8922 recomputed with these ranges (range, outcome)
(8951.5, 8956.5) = 116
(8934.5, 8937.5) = 132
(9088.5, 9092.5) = 117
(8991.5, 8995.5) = 108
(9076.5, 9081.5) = 117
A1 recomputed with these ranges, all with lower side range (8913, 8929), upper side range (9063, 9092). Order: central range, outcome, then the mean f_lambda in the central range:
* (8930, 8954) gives 1.0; 123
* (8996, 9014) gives -0.1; 126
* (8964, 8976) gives 2.5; 101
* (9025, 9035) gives 0.2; 122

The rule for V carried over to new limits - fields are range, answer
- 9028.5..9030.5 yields 122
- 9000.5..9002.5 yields 128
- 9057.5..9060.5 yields 131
